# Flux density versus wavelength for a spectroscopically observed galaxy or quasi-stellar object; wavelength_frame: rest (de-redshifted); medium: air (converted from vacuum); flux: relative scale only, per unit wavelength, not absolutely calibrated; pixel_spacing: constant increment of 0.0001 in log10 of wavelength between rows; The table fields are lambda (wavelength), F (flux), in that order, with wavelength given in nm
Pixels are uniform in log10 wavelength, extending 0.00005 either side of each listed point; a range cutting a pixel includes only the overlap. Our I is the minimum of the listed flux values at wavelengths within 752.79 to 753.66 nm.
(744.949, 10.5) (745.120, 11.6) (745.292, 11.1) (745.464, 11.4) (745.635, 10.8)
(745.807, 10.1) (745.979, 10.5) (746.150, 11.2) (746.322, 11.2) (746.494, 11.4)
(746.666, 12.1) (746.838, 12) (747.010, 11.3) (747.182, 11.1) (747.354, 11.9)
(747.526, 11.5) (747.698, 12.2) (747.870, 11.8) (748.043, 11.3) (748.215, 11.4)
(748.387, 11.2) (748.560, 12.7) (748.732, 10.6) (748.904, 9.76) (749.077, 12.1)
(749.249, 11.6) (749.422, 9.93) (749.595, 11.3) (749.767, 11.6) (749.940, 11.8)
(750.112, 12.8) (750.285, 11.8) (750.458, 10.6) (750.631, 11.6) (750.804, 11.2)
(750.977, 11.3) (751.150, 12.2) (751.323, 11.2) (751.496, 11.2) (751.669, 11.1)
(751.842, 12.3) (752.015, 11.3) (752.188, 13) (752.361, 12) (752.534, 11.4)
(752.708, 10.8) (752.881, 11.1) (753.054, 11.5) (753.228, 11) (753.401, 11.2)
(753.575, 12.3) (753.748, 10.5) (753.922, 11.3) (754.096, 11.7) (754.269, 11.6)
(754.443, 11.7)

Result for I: 11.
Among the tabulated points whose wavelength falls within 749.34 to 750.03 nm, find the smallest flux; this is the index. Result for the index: 9.93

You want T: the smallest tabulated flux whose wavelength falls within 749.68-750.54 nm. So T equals 10.6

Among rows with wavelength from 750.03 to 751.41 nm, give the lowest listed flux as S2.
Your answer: 10.6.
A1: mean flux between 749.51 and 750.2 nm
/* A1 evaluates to 11.9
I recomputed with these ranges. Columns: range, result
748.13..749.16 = 9.76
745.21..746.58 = 10.1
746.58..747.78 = 11.1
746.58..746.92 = 12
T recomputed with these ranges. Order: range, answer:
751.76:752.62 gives 11.3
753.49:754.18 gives 10.5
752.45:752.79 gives 10.8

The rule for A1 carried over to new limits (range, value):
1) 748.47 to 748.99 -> 11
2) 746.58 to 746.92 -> 12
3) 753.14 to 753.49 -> 11.1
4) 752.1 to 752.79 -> 11.8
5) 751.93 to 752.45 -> 12.1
